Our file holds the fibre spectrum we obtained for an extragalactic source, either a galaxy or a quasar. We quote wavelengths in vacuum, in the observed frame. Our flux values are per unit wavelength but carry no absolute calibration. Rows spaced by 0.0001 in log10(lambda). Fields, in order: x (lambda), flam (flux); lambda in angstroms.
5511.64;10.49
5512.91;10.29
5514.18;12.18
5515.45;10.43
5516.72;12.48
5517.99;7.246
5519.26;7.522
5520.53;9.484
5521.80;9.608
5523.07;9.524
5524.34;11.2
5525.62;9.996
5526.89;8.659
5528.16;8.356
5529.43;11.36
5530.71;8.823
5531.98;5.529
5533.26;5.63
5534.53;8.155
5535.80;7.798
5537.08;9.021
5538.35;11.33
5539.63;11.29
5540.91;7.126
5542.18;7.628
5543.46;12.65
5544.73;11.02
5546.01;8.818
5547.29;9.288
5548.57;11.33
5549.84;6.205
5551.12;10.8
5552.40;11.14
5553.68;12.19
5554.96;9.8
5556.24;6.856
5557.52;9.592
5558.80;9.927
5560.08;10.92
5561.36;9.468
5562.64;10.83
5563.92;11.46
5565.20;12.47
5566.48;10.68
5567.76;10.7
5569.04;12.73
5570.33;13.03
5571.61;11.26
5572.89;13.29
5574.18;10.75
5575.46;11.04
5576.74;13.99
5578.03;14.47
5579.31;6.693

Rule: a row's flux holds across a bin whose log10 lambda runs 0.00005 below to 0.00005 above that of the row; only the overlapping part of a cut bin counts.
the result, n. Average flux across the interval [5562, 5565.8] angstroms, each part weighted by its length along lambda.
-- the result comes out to 11.6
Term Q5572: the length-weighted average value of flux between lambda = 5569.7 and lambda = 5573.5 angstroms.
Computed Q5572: 12.5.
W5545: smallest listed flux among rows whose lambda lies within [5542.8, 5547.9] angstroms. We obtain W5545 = 8.818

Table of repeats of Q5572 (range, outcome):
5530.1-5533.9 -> 6.65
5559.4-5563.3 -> 10.4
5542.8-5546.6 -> 10.8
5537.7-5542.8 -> 9.35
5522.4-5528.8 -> 9.55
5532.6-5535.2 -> 6.9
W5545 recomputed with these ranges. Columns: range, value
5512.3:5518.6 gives 7.246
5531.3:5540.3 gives 5.529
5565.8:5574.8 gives 10.68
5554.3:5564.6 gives 6.856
